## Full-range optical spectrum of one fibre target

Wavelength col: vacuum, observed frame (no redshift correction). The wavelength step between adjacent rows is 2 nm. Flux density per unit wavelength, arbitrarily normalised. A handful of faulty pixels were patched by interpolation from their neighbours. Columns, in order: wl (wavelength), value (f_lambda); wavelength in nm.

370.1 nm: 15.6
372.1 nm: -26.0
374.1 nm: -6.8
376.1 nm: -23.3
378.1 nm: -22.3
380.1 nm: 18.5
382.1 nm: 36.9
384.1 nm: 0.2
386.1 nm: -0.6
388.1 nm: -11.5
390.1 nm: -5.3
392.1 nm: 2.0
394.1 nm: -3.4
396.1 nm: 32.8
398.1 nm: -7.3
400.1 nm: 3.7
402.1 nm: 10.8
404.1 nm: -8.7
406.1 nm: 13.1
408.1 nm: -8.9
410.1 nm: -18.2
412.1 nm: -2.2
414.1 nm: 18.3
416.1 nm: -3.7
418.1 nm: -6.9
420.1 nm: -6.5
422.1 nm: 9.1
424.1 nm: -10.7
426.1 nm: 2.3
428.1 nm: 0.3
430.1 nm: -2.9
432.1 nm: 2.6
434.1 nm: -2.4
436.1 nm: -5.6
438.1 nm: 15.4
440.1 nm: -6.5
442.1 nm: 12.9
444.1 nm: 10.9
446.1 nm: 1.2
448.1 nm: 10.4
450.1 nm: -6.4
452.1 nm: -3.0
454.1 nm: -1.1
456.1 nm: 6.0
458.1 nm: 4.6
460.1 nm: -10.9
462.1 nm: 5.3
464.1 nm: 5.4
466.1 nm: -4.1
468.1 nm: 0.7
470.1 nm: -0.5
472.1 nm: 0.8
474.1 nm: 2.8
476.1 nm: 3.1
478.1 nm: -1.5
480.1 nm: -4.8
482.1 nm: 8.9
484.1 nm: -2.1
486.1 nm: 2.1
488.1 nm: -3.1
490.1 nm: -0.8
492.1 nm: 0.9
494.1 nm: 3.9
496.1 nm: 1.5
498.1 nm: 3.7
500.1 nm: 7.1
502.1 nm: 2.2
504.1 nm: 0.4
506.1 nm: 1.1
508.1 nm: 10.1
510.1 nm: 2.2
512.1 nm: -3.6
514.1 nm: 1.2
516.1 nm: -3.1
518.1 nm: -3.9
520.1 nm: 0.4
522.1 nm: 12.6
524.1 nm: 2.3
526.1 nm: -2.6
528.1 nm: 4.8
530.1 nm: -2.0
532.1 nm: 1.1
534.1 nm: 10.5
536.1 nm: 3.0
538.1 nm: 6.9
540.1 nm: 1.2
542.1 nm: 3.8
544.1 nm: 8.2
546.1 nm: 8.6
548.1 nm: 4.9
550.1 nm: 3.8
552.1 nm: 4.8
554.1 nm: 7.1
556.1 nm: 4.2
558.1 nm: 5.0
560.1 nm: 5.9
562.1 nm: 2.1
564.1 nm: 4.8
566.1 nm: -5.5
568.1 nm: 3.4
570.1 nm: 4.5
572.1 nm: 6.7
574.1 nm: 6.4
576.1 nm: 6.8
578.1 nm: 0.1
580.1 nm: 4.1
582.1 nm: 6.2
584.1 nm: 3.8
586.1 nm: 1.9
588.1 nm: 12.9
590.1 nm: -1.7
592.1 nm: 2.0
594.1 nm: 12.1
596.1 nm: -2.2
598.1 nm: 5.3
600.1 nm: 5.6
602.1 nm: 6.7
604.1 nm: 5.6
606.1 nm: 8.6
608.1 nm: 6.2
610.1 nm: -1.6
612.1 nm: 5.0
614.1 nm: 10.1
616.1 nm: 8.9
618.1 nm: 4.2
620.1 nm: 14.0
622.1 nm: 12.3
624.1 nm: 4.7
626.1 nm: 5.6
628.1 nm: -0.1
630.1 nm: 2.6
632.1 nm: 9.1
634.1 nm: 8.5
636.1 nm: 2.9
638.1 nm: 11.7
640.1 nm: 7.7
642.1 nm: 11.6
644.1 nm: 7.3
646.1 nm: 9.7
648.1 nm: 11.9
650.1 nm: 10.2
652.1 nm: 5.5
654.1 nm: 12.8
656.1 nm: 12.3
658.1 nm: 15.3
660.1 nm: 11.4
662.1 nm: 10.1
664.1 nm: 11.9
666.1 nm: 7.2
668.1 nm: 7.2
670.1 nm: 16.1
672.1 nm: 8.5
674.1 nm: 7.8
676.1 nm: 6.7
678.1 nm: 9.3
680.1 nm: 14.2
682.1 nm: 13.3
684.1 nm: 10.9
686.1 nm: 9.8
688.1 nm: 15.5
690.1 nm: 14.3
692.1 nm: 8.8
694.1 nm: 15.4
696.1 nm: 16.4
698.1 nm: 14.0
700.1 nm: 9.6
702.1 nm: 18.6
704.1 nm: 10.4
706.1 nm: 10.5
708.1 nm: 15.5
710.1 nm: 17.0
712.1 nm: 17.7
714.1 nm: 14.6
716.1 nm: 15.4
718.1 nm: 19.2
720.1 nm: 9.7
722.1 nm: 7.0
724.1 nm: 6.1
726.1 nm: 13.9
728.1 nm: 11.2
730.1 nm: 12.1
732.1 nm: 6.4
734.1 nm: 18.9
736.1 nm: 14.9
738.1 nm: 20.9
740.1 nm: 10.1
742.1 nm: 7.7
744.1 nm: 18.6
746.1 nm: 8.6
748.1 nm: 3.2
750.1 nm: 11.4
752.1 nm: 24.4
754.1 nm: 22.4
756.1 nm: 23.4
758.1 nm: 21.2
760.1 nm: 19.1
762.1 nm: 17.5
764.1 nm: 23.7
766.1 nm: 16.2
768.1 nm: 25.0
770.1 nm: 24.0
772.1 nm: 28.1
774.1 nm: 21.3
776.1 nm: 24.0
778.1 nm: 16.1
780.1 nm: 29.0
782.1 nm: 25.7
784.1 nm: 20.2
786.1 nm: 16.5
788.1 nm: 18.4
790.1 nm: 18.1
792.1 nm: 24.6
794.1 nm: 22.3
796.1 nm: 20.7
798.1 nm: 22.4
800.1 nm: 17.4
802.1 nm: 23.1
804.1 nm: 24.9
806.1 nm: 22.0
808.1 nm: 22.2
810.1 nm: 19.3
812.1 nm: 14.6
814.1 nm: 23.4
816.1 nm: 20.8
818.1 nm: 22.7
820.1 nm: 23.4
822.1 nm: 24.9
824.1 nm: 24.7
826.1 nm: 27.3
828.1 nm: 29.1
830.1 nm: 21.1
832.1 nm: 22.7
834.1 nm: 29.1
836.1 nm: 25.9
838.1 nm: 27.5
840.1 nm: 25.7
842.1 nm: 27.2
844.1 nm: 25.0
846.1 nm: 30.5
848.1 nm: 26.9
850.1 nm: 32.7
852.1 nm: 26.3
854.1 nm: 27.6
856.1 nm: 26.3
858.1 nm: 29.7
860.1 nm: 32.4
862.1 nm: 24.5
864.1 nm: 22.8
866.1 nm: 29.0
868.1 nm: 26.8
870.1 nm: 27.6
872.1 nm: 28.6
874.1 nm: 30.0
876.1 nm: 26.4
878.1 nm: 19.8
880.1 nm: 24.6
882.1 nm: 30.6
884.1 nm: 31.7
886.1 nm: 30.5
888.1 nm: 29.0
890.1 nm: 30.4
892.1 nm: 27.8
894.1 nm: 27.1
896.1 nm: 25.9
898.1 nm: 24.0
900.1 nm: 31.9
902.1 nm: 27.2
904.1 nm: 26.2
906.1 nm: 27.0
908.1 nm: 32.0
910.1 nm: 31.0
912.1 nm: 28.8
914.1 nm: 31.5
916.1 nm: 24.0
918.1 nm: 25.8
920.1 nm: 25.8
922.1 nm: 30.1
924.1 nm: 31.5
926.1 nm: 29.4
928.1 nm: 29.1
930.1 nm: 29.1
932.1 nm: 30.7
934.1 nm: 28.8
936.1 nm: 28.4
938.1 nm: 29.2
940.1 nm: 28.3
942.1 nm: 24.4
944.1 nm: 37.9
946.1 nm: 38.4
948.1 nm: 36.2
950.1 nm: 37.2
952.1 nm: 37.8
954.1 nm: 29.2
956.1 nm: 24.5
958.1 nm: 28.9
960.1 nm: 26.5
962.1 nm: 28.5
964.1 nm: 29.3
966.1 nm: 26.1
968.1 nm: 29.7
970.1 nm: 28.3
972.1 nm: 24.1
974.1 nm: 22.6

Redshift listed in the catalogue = 0.88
